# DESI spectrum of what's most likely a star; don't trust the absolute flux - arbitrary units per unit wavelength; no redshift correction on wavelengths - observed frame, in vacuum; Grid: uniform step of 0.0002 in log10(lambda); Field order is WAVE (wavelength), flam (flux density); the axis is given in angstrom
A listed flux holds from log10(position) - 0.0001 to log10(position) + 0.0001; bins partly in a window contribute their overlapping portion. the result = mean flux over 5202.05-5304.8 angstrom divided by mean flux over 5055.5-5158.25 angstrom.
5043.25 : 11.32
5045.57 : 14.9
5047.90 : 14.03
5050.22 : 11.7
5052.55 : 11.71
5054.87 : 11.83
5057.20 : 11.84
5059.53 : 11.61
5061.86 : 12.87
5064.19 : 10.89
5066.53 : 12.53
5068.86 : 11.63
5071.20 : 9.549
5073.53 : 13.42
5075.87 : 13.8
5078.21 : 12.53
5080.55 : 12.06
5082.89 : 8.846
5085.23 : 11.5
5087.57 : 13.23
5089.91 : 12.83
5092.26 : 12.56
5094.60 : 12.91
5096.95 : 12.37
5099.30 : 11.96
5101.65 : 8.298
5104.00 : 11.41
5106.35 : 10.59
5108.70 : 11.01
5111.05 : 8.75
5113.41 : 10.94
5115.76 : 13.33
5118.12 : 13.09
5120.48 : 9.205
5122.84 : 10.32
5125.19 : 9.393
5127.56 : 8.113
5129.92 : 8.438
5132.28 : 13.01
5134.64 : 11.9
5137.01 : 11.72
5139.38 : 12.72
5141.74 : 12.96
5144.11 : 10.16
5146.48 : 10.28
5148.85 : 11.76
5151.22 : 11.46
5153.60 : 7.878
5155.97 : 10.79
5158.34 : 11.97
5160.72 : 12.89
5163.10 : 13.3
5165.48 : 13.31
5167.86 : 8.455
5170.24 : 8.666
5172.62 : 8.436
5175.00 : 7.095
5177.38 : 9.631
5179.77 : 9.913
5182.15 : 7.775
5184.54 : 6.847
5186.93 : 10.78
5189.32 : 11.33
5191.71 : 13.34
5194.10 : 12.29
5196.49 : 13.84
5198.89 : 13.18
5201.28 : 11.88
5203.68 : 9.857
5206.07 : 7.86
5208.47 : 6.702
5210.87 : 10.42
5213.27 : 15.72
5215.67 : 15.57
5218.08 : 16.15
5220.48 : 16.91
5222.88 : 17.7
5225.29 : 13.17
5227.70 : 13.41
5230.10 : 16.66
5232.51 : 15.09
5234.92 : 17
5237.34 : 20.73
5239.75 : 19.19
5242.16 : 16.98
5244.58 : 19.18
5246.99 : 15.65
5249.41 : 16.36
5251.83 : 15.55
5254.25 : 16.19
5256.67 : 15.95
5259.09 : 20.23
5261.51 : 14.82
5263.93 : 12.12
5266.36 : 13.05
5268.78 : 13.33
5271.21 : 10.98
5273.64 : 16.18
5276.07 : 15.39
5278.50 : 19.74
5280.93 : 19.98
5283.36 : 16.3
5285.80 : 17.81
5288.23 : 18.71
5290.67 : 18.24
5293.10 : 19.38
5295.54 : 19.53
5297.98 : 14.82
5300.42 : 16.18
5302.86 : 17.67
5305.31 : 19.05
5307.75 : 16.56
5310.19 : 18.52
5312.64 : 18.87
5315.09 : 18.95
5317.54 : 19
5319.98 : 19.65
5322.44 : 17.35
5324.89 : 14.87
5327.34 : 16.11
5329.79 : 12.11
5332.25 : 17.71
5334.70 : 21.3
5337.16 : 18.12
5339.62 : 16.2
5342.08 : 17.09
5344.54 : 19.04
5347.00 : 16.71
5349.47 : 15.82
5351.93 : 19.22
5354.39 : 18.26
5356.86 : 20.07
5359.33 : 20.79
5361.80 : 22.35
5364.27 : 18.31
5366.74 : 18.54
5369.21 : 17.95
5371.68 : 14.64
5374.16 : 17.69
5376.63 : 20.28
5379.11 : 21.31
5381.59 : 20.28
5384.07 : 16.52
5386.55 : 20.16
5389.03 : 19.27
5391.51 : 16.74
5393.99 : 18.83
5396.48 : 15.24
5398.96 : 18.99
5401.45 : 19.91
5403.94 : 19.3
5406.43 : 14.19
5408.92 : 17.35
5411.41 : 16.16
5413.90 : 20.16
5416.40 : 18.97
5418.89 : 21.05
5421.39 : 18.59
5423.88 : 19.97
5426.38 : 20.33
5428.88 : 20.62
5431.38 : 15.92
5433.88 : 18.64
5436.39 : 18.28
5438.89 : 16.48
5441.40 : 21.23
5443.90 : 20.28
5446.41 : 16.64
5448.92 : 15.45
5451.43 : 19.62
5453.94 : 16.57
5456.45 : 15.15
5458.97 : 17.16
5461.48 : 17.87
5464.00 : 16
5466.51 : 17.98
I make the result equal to 1.4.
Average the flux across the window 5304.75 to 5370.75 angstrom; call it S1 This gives 18.1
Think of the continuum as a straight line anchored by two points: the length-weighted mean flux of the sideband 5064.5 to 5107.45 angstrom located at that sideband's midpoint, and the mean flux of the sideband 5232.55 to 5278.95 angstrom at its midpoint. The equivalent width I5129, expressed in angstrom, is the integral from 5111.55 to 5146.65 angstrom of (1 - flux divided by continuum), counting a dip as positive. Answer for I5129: 5.1 angstrom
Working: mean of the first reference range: 11.8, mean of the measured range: 11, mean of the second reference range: 16.2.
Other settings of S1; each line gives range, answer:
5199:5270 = 14.9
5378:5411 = 18.2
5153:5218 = 10.9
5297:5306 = 16.9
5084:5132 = 11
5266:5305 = 16.8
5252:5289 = 16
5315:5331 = 16.7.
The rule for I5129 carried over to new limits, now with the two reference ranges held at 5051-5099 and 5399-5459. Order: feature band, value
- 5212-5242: -3.5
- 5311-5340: -2.0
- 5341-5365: -2.6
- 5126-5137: 2.2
